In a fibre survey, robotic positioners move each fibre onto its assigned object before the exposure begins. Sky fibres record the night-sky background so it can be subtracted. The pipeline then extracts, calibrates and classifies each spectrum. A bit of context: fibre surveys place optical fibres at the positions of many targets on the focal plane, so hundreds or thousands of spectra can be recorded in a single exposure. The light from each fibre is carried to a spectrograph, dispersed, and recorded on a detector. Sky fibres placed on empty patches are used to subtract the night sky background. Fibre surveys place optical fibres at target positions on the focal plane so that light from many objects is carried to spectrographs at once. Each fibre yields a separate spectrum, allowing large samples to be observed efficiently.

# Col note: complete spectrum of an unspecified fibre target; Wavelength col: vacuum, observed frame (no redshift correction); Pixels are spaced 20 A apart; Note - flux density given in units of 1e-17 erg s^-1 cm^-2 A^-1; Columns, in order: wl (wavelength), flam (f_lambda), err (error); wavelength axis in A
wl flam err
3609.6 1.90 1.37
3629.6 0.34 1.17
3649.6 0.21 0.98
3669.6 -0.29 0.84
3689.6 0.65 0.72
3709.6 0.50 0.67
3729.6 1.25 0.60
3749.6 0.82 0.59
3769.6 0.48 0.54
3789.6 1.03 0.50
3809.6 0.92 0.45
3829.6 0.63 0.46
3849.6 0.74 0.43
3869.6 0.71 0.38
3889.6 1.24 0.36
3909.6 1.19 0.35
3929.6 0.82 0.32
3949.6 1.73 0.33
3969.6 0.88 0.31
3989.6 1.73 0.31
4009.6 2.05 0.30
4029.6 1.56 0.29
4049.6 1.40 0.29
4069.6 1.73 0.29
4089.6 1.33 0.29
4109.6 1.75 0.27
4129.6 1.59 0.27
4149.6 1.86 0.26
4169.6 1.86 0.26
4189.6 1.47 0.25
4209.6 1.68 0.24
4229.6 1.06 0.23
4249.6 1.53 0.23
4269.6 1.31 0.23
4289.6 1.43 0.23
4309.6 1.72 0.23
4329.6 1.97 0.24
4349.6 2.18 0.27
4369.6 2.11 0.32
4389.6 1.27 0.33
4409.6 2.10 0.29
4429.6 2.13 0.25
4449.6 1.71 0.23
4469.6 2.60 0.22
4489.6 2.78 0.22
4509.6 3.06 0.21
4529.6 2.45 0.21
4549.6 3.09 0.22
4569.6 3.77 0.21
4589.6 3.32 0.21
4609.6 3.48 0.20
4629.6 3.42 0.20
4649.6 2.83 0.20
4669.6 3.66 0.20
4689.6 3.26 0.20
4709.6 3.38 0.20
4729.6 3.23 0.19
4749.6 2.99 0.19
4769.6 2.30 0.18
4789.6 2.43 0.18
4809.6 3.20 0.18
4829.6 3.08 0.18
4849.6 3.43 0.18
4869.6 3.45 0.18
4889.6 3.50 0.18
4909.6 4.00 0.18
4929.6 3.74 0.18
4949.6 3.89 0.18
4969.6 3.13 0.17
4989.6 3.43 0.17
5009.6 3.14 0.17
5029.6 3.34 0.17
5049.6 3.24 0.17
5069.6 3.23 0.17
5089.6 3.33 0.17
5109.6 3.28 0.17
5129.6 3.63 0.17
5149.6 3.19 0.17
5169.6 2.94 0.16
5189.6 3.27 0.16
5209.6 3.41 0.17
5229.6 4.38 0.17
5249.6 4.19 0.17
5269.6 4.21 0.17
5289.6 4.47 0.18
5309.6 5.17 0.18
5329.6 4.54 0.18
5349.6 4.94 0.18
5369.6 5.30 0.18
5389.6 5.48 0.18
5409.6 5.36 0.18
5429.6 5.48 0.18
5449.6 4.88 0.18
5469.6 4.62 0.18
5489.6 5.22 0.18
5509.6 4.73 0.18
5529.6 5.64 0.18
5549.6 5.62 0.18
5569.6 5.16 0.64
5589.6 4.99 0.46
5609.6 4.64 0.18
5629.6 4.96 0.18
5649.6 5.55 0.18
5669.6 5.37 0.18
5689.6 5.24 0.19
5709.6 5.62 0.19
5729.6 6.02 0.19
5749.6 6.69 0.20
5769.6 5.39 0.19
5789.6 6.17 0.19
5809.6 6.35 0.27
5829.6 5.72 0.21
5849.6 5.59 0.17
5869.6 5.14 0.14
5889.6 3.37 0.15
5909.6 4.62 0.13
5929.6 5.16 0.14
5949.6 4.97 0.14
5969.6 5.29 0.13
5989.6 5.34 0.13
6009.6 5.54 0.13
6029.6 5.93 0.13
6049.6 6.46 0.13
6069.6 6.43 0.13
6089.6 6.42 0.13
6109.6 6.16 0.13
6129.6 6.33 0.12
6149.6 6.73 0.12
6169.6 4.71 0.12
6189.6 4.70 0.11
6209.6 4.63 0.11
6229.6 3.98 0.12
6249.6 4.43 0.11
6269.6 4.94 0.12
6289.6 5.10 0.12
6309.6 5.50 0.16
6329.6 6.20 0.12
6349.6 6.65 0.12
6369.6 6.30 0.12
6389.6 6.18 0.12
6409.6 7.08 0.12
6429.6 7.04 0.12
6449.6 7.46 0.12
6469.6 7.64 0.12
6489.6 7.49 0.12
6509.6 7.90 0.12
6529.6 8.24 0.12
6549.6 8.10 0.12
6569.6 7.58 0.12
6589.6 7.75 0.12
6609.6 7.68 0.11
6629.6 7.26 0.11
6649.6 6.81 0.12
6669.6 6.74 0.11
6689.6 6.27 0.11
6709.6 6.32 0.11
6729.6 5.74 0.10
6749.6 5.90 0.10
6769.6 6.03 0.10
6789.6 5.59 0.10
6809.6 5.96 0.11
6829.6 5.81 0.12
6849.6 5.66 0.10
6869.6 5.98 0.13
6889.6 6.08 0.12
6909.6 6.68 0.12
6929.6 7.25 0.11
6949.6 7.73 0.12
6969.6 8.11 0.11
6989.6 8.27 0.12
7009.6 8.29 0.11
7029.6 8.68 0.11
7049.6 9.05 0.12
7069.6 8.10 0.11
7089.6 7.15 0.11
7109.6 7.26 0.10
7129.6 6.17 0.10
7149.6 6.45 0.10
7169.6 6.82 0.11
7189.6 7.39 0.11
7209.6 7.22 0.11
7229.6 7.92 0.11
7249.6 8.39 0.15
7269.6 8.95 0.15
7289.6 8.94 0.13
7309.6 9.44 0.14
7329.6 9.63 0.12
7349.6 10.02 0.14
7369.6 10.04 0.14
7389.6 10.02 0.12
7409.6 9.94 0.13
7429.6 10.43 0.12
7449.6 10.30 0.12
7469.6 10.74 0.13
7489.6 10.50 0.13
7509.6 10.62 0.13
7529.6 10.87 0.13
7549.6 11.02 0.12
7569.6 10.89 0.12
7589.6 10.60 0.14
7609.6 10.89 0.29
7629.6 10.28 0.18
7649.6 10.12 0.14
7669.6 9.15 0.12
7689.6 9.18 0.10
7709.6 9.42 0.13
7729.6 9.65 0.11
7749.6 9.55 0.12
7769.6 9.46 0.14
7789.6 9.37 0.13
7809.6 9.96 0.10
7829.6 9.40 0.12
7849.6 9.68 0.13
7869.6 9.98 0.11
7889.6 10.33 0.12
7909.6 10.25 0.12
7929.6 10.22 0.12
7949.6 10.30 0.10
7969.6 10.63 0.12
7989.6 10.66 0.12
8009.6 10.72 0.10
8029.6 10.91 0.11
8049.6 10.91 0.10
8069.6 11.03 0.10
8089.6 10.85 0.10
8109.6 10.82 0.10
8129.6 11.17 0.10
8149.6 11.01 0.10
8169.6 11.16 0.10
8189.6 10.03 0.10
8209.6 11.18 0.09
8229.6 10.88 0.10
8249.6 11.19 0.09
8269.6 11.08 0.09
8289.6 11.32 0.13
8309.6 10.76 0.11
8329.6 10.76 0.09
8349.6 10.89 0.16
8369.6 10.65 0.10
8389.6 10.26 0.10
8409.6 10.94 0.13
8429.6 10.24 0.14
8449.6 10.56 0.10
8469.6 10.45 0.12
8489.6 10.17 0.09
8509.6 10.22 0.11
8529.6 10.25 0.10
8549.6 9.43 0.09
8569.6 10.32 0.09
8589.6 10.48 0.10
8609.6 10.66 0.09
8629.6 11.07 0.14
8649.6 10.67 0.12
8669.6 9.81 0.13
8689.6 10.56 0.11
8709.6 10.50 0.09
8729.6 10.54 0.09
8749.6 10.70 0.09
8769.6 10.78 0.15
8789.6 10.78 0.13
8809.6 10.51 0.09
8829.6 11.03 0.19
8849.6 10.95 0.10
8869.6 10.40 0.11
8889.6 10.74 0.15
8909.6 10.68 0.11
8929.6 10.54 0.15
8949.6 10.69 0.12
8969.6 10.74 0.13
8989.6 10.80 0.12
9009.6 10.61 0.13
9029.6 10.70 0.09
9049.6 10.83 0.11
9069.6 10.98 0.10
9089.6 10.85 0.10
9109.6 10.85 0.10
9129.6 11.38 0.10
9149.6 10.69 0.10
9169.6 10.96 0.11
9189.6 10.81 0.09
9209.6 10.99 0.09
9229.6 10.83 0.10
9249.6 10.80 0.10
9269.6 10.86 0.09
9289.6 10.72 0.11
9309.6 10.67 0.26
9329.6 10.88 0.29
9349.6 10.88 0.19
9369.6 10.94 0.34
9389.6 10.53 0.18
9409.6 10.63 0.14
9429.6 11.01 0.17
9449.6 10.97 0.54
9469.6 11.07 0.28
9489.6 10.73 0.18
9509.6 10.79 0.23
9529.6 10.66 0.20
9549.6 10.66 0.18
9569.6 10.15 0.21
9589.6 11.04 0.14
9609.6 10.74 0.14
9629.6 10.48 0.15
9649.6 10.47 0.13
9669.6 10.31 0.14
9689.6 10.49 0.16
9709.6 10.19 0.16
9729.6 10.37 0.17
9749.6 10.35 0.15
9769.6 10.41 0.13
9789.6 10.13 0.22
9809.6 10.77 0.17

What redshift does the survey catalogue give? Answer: 0.00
